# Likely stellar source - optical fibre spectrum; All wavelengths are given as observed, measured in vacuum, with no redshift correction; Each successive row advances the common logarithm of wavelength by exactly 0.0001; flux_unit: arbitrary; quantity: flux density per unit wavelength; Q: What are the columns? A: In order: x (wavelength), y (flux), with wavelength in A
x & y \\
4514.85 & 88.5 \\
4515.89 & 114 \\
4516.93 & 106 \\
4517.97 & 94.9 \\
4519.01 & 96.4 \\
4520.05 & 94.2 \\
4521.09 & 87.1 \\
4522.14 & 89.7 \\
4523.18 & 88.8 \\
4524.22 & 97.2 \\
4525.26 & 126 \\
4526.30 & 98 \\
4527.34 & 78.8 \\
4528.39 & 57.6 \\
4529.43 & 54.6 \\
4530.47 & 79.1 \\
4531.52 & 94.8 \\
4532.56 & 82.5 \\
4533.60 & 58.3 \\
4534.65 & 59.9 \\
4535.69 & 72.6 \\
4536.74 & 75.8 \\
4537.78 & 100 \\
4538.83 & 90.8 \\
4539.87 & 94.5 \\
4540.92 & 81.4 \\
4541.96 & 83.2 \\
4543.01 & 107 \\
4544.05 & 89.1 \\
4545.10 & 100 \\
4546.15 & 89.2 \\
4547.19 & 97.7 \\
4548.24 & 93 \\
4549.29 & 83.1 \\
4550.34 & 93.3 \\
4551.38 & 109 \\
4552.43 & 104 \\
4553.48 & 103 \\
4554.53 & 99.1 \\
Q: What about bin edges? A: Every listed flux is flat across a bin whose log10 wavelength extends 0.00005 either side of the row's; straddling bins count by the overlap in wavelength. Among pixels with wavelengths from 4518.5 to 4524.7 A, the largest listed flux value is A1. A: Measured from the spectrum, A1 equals 97.2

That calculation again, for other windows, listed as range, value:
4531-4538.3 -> 100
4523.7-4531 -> 126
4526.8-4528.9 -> 78.8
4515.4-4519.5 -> 114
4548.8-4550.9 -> 93.3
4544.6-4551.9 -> 109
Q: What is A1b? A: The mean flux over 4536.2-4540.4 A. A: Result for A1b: 90.1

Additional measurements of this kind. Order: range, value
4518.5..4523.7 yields 91.1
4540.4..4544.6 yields 90.3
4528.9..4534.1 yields 74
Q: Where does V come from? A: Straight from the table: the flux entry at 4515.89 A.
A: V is 114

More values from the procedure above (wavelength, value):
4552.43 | 104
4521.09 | 87.1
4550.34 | 93.3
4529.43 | 54.6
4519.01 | 96.4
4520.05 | 94.2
